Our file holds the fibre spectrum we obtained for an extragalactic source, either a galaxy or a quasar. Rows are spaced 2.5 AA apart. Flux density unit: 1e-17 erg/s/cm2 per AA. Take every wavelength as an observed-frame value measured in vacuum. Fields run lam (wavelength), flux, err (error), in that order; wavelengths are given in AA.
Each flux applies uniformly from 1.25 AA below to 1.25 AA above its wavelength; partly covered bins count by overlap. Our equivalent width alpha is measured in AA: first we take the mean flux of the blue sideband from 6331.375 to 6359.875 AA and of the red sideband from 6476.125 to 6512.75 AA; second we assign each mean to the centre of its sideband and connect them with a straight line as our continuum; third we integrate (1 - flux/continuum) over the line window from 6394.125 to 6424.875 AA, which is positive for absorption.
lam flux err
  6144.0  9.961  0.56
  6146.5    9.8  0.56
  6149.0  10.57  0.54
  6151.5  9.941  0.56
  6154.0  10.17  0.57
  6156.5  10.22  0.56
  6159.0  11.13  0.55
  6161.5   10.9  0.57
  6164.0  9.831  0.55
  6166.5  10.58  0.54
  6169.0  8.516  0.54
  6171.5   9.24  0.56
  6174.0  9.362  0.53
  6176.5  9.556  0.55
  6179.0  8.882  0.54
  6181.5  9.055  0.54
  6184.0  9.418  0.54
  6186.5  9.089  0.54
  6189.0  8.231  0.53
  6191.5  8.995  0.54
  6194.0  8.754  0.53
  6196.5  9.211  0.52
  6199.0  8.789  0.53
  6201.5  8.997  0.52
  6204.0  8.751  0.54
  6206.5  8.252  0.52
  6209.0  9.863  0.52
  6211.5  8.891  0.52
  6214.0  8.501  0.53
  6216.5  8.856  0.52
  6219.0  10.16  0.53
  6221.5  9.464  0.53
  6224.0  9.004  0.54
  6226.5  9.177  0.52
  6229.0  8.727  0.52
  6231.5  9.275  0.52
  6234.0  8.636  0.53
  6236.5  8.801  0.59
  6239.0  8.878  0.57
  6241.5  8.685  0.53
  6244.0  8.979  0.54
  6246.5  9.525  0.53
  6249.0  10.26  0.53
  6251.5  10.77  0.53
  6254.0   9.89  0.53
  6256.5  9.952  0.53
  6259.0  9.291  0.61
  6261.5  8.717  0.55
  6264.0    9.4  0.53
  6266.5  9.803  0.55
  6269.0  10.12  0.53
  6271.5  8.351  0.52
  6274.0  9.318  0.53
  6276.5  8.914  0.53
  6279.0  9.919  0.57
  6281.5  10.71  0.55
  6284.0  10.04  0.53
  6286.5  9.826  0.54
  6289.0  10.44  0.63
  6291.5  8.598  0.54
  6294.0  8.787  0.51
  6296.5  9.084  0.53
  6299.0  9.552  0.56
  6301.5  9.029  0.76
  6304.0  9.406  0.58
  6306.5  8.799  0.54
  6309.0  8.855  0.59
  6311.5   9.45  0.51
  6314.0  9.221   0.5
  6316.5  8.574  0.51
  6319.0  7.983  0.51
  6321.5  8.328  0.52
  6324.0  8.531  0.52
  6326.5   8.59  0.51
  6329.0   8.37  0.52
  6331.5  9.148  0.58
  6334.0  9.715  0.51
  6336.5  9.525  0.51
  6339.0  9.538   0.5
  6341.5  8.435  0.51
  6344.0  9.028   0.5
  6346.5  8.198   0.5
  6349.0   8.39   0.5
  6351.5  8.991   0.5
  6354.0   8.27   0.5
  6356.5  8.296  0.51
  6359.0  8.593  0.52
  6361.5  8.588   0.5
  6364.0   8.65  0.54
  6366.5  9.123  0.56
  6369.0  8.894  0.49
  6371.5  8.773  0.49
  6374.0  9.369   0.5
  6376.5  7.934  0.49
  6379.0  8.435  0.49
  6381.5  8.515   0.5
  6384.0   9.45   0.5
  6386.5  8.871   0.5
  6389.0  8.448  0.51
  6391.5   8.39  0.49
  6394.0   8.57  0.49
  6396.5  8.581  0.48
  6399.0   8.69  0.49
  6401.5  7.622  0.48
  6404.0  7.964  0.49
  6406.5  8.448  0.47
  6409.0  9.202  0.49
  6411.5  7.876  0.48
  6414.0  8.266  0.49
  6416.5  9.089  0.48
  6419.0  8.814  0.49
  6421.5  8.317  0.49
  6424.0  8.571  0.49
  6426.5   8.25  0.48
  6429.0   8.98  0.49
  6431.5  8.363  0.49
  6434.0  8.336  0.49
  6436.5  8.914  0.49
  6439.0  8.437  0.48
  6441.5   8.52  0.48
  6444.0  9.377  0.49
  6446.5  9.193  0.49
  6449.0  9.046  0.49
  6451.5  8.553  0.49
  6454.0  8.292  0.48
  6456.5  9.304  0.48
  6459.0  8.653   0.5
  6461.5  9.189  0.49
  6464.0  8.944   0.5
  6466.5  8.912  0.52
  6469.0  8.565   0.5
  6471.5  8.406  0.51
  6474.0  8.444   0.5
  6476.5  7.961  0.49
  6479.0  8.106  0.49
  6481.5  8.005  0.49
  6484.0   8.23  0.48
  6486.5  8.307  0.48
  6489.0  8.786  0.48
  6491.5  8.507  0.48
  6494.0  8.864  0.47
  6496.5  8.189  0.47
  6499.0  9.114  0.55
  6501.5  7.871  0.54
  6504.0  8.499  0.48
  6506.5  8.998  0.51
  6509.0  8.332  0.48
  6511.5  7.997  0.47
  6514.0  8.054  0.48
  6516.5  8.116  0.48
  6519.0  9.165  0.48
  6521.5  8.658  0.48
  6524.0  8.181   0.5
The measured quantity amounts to 0.67 AA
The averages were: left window 8.84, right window 8.39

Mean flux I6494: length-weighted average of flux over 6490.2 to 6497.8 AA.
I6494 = 8.53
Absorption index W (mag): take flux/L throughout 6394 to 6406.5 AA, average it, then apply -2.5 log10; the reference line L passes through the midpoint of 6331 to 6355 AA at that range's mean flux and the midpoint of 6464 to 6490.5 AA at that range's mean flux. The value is 0.05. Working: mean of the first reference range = 8.92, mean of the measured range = 8.27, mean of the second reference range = 8.4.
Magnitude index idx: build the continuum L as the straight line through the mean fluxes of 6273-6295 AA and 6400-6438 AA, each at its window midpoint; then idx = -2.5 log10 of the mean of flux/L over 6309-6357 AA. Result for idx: 0.05 mag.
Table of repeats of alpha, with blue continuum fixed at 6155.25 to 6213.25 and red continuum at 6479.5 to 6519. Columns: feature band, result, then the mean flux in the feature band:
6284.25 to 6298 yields -0.6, 9.4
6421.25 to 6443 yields 0.2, 8.54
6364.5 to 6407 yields 0.7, 8.6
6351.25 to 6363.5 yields 0.4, 8.52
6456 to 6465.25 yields -0.5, 9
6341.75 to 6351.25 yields 0.3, 8.58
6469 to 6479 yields 0.2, 8.29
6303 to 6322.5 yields 0.3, 8.83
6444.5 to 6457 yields -0.5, 8.88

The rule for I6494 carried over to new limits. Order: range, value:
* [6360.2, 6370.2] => 8.81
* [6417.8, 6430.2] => 8.58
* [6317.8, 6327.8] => 8.36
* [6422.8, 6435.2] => 8.5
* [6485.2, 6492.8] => 8.53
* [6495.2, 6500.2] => 8.65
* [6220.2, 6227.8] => 9.22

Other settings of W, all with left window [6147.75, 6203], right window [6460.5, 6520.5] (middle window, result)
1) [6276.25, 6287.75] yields -0.091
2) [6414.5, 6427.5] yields 0.014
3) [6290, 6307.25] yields 0.006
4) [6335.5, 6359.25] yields 0.028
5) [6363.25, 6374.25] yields -0.007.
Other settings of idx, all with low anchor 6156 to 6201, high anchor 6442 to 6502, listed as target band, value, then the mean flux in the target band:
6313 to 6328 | 0.06 mag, 8.52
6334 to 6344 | -0.03 mag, 9.22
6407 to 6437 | 0.02 mag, 8.57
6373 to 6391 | 0.02 mag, 8.69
